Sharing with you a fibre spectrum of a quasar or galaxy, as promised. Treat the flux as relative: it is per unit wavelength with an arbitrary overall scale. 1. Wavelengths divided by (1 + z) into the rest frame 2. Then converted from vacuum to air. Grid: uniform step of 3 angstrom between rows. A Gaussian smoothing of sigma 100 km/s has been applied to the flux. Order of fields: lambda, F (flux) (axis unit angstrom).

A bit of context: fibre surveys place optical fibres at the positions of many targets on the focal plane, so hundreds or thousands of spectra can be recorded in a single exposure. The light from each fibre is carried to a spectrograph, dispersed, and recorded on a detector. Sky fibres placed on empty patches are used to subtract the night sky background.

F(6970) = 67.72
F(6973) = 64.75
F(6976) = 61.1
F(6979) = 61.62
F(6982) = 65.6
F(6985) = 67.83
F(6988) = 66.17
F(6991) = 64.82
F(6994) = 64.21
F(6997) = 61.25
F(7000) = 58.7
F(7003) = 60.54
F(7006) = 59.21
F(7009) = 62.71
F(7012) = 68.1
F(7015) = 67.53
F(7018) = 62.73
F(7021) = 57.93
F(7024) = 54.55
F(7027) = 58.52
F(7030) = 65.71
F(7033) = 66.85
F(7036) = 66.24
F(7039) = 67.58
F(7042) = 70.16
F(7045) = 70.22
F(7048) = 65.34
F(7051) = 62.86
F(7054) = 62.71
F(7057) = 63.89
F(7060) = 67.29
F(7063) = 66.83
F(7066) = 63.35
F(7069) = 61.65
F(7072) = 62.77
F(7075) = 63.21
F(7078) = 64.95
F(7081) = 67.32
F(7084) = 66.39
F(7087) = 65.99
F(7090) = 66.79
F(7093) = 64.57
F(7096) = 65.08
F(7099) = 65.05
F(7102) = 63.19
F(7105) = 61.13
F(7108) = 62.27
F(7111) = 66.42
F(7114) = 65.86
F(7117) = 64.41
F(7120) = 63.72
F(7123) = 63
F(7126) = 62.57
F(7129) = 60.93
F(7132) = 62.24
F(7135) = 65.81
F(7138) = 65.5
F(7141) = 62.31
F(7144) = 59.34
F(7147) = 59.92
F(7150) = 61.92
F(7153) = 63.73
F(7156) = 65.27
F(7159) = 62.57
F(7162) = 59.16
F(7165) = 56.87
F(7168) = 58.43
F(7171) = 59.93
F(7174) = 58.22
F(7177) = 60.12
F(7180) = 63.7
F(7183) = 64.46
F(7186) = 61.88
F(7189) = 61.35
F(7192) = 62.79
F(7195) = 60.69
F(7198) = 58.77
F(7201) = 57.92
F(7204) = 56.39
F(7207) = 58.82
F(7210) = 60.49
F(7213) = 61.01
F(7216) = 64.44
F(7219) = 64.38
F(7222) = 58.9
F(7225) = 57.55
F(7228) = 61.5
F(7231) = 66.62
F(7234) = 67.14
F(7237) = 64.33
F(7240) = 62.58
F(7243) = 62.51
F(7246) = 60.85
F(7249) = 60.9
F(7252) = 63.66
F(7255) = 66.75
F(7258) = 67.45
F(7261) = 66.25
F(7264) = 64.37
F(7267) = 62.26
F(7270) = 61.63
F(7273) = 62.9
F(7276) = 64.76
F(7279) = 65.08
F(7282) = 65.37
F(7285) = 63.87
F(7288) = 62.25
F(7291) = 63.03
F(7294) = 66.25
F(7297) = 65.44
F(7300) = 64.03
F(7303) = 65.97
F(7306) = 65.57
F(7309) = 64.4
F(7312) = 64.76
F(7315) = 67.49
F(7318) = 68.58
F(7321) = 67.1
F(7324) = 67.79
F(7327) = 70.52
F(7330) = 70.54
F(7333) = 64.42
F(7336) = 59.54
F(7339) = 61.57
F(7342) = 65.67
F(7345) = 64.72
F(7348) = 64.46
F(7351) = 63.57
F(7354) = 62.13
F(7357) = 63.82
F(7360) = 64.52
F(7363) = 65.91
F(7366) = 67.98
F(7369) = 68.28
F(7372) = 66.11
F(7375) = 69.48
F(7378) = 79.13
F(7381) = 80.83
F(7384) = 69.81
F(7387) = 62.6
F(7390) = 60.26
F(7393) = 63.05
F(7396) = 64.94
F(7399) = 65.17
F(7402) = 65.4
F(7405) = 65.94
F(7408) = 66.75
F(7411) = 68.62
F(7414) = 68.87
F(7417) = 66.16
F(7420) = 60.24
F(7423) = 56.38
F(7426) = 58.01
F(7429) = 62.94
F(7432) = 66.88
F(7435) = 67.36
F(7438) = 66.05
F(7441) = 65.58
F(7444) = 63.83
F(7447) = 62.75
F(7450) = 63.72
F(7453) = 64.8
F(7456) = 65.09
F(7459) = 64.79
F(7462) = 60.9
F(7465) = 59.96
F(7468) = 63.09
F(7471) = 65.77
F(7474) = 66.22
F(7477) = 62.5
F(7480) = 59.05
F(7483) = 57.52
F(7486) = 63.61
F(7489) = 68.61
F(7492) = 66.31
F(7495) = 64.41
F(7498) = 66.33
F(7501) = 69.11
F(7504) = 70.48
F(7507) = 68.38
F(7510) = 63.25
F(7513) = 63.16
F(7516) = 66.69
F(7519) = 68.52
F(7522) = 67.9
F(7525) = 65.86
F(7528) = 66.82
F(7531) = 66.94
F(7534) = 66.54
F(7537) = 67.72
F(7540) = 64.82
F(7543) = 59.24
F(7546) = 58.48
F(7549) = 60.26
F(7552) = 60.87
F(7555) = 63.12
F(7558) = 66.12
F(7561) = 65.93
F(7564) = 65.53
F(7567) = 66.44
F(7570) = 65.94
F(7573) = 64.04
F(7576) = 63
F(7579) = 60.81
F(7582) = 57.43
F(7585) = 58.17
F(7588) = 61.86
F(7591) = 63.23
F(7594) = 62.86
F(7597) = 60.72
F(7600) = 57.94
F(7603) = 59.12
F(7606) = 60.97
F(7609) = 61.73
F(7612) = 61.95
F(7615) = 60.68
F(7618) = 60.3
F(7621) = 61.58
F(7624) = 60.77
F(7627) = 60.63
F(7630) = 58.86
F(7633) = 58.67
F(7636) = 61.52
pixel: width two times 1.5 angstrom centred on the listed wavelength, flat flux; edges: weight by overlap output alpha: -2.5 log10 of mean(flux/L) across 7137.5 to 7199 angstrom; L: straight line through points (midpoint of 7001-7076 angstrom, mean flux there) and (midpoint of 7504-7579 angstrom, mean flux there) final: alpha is 0.05 mag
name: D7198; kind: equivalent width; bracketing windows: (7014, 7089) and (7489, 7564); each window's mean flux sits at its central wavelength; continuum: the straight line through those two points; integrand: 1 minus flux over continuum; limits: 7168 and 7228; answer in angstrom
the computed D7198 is 3.87 angstrom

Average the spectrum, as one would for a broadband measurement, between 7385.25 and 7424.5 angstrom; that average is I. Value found 64.2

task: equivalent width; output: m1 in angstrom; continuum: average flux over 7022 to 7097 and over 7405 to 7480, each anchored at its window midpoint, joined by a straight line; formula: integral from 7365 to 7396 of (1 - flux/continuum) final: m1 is -2.2 angstrom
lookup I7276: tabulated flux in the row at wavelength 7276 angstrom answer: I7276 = 64.76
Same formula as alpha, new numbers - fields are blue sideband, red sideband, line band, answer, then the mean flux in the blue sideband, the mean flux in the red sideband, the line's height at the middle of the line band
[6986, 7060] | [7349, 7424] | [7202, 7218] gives 0.08 mag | 63.8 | 66.3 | 65.1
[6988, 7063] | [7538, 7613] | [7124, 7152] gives 0.02 mag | 63.8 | 62.1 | 63.5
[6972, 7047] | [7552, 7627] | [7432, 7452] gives -0.04 mag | 63.8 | 62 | 62.5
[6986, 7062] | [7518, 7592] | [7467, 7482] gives 0.01 mag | 63.9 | 63.8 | 63.8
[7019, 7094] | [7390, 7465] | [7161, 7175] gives 0.10 mag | 64.5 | 64.2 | 64.4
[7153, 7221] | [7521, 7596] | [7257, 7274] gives -0.05 mag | 60.9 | 63.5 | 61.4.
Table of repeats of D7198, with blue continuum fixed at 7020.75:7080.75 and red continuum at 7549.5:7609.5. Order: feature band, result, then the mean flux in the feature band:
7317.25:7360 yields -1.4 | 65.2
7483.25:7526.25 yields -2.6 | 66.4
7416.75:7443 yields -0.1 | 63.2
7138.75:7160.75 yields 0.6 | 62.2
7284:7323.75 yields -1.3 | 65.4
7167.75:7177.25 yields 0.7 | 59.1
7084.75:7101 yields -0.3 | 65.5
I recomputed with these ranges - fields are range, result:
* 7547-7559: 62.3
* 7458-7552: 64.6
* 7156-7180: 60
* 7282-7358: 65.1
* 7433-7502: 64.2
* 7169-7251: 61.4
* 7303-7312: 65.1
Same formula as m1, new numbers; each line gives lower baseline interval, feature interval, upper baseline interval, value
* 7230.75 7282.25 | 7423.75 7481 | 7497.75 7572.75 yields 1.22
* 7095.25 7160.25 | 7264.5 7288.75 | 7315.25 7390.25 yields 0.77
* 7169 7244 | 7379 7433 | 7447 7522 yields -1.27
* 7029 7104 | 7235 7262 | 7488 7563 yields 0.61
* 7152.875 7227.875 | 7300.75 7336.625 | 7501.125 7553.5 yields -2.37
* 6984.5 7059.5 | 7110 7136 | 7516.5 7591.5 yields 0.02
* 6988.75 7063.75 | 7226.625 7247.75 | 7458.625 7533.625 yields 0.25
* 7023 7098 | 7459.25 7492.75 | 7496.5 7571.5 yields 1.17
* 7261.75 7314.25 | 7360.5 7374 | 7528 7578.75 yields -0.58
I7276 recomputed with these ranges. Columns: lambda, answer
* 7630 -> 58.86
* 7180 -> 63.7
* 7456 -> 65.09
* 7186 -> 61.88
